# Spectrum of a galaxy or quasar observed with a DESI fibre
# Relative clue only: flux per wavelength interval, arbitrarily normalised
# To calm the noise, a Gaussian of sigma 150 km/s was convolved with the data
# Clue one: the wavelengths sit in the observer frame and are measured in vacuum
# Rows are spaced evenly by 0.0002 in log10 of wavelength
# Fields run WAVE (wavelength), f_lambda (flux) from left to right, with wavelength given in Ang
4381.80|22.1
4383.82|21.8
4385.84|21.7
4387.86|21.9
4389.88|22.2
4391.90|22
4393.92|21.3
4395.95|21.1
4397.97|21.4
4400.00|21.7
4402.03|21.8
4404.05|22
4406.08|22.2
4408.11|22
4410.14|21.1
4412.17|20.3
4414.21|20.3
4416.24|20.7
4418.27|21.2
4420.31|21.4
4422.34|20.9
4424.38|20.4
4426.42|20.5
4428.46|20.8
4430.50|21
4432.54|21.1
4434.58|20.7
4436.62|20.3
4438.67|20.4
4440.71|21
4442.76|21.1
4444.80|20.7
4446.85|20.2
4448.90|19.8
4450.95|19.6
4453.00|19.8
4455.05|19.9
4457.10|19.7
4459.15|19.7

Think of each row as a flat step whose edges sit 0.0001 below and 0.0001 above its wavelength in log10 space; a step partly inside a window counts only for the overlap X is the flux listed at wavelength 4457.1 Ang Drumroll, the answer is 19.7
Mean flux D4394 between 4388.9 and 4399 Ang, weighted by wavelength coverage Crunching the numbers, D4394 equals 21.6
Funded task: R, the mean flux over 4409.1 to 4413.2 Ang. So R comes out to 20.7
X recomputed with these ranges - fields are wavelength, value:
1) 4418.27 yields 21.2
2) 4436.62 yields 20.3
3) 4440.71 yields 21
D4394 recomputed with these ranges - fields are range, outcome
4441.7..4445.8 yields 20.9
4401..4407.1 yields 22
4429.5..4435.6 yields 20.9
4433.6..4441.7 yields 20.6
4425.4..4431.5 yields 20.8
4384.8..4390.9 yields 21.9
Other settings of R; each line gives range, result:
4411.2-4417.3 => 20.4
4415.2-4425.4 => 20.9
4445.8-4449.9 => 20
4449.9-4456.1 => 19.8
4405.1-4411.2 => 21.8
